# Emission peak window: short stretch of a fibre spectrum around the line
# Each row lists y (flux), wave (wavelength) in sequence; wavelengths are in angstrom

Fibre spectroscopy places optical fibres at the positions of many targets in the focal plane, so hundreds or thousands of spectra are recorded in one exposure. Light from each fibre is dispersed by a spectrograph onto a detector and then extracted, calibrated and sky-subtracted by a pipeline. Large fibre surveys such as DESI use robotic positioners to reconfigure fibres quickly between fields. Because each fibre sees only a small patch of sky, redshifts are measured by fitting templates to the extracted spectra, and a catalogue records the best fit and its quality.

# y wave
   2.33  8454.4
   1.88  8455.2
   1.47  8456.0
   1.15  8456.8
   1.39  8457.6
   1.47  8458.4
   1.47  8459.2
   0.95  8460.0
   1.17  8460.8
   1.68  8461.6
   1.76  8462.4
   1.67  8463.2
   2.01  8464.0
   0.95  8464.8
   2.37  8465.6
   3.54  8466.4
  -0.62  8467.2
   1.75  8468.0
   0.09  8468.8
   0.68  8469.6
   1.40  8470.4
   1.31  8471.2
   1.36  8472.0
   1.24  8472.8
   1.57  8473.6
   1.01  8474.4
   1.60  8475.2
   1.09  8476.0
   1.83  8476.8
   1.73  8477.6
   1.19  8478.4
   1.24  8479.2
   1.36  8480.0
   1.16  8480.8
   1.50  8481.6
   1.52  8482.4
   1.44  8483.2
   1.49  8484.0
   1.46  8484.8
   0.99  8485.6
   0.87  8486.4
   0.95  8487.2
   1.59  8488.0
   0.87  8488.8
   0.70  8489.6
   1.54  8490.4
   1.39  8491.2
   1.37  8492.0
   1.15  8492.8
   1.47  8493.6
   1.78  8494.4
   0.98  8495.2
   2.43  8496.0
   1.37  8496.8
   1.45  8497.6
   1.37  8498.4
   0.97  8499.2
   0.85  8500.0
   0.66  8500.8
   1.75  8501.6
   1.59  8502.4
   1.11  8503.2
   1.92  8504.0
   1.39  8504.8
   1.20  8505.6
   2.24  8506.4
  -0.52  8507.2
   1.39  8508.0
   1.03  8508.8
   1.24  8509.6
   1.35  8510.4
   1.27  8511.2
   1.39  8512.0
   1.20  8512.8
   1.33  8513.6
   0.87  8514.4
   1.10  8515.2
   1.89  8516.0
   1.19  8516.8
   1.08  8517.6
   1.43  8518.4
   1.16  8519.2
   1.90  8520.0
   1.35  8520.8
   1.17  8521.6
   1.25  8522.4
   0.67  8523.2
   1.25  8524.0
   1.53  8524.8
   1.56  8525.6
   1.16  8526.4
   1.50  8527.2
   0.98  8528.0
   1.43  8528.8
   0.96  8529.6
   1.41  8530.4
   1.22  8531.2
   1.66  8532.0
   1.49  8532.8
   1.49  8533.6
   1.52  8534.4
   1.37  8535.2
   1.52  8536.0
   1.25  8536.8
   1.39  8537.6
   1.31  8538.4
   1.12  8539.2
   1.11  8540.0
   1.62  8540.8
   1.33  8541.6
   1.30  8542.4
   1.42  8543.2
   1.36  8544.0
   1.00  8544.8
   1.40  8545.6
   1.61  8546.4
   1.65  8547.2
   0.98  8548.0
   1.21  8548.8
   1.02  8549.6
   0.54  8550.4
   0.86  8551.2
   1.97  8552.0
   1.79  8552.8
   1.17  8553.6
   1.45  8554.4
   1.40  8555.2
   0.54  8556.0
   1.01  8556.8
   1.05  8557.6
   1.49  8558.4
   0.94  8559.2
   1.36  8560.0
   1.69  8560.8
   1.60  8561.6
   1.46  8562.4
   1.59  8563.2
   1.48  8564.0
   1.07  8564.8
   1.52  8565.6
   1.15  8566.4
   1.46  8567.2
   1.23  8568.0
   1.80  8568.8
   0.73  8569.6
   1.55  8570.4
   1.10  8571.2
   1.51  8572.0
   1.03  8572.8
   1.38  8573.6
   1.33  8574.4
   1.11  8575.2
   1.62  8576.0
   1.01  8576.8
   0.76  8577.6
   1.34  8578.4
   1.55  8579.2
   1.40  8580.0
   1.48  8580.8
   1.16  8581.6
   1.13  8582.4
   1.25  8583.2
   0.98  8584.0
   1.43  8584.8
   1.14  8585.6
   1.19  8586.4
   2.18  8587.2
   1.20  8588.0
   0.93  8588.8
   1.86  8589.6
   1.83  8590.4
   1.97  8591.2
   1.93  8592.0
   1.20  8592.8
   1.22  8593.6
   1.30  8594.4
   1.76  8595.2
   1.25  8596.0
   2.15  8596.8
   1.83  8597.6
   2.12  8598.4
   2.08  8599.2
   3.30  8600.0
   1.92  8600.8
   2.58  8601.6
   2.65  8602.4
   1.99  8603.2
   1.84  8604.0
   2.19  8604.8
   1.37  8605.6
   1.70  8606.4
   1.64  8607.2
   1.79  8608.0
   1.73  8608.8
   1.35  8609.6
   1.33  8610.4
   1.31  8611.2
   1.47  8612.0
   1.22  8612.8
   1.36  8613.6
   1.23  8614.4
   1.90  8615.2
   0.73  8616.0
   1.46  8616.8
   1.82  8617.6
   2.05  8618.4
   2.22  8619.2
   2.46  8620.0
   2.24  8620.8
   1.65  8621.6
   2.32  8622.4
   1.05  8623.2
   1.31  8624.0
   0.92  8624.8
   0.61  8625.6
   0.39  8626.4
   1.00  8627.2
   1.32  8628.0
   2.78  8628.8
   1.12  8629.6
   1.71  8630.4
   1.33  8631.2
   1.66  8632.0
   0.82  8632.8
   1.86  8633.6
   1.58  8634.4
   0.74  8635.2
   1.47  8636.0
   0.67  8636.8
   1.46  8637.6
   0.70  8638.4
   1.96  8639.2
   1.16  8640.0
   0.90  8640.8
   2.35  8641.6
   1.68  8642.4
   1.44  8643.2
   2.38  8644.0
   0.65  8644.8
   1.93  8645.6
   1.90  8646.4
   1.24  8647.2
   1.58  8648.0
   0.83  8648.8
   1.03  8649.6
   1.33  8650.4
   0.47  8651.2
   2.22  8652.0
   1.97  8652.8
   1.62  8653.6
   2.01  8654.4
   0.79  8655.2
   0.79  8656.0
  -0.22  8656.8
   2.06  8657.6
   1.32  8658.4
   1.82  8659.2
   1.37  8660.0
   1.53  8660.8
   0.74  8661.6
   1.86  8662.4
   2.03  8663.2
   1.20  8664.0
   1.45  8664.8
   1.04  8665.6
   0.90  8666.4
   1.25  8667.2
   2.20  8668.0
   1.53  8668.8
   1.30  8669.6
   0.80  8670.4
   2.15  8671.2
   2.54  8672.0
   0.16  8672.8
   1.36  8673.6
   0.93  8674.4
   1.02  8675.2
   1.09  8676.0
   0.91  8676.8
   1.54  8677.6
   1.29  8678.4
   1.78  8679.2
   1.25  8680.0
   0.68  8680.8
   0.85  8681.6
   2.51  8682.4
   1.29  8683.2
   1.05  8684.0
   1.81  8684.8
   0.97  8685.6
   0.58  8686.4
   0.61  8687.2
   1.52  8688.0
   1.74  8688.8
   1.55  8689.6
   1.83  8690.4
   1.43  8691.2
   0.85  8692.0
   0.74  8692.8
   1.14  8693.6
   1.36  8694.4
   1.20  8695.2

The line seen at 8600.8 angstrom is [S II] 6716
